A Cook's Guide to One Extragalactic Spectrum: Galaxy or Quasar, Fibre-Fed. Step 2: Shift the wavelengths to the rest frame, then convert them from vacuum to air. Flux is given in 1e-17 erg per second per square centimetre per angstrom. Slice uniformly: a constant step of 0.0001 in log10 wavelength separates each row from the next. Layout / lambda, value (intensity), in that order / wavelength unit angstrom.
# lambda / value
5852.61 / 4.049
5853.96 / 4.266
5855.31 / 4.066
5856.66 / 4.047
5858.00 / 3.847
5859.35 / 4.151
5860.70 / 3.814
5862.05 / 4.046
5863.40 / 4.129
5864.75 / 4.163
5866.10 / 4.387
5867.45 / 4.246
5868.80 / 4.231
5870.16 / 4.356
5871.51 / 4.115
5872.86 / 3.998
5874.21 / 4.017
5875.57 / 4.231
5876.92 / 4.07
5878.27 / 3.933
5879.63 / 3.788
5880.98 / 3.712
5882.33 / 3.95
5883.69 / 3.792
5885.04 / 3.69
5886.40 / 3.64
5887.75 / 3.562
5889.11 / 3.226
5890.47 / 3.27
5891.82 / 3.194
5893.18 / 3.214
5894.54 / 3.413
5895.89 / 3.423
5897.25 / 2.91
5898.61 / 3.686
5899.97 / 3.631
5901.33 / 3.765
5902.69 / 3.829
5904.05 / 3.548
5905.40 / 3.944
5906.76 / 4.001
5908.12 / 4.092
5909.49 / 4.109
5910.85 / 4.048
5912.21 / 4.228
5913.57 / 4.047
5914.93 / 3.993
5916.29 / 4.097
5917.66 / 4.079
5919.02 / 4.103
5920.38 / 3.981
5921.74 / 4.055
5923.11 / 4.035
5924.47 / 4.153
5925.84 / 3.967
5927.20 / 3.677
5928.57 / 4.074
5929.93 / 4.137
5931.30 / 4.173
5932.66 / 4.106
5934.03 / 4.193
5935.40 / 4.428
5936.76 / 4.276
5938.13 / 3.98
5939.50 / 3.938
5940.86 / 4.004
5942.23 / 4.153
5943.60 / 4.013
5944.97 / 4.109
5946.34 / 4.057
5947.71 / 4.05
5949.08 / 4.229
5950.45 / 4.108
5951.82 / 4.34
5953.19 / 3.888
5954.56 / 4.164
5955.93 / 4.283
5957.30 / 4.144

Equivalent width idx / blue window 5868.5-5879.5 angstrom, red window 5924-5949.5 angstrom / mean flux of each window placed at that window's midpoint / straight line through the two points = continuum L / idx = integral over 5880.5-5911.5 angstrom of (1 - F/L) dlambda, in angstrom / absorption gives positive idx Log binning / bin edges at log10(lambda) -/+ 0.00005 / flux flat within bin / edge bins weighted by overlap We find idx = 3.46 angstrom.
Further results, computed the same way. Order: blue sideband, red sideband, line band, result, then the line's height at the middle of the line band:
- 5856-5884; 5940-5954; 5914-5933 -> 0.2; 4.08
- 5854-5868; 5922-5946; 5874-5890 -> 1.2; 4.09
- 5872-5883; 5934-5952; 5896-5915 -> 1.0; 4.03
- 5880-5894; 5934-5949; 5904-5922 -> -1.1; 3.81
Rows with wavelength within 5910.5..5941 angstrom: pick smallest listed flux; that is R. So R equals 3.677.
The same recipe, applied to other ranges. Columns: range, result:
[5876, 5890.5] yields 3.226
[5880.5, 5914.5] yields 2.91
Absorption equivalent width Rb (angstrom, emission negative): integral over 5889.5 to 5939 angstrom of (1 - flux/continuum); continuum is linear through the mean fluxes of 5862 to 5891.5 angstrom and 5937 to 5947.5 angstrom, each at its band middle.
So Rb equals 1.40 angstrom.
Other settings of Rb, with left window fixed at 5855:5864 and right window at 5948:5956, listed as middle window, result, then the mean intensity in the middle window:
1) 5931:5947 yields 0.1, 4.12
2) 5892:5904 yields 1.8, 3.47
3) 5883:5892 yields 1.2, 3.5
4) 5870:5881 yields 0.0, 4.03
